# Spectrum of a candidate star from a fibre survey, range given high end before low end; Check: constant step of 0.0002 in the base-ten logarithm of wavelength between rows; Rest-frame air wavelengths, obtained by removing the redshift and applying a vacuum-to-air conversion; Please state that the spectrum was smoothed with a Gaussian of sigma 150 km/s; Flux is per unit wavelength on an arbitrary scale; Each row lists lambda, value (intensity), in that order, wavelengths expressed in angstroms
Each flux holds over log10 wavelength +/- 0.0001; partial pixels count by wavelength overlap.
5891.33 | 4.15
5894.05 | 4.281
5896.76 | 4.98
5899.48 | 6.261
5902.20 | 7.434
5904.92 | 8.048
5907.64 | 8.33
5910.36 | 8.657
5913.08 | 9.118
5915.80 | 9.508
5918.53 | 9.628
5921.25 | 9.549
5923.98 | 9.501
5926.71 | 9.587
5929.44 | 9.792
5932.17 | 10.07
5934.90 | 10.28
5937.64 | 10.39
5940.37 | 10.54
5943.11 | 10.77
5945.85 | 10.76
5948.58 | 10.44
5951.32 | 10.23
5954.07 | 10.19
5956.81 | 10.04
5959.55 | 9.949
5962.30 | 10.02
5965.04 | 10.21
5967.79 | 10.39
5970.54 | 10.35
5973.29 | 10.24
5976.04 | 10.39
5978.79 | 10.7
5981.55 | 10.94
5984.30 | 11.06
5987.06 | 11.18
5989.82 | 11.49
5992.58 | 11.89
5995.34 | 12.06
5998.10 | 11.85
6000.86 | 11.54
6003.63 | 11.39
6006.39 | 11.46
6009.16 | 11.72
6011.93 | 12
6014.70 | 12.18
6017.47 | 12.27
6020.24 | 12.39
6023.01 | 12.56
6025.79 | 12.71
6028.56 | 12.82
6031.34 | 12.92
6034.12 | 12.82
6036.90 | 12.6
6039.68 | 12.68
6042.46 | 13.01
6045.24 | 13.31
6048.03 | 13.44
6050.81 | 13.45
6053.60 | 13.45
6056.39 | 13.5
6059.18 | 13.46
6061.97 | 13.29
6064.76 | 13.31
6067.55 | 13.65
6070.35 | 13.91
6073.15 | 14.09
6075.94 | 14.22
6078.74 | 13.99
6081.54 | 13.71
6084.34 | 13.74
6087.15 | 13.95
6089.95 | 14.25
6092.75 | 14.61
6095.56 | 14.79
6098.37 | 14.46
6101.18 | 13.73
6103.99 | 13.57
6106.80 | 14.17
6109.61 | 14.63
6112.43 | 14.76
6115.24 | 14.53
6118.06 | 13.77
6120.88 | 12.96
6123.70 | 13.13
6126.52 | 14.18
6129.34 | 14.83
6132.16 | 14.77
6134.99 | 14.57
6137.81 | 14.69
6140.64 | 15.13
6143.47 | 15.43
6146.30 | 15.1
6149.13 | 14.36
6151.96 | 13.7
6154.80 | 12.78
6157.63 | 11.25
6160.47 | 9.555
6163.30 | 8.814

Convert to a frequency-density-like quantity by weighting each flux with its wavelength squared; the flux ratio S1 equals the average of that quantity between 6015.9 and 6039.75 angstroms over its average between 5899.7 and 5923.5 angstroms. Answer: 1.5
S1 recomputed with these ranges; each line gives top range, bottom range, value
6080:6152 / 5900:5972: 1.56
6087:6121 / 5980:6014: 1.28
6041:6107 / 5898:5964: 1.51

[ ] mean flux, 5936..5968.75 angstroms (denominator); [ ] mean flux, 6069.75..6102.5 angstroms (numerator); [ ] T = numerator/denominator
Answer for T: 1.37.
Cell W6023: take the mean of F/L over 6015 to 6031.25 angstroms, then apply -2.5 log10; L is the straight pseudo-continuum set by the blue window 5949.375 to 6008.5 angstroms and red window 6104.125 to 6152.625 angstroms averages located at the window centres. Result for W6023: -0.06 mag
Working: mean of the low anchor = 10.8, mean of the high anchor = 14.4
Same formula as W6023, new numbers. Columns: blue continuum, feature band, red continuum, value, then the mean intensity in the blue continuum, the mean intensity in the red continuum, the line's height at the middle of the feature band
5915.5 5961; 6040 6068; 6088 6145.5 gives -0.04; 10.1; 14.4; 12.9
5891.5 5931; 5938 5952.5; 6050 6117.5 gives -0.14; 8.08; 14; 9.24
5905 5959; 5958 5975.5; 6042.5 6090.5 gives 0.06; 9.82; 13.7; 10.8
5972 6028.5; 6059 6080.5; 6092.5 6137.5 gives -0.05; 11.6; 14.2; 13.2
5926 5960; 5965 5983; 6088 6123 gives 0.05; 10.3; 14.2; 11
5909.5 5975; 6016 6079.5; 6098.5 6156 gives -0.07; 10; 14.2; 12.4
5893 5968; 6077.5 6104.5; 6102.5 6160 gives -0.08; 9.26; 14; 13.1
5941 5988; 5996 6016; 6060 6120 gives -0.01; 10.5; 14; 11.6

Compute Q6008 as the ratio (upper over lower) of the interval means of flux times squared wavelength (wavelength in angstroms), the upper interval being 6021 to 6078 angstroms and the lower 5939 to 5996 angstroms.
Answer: 1.3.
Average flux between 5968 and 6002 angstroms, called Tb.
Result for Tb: 11.1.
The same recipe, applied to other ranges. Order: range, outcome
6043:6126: 13.9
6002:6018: 11.8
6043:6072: 13.5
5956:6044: 11.6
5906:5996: 10.2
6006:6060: 12.8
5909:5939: 9.64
